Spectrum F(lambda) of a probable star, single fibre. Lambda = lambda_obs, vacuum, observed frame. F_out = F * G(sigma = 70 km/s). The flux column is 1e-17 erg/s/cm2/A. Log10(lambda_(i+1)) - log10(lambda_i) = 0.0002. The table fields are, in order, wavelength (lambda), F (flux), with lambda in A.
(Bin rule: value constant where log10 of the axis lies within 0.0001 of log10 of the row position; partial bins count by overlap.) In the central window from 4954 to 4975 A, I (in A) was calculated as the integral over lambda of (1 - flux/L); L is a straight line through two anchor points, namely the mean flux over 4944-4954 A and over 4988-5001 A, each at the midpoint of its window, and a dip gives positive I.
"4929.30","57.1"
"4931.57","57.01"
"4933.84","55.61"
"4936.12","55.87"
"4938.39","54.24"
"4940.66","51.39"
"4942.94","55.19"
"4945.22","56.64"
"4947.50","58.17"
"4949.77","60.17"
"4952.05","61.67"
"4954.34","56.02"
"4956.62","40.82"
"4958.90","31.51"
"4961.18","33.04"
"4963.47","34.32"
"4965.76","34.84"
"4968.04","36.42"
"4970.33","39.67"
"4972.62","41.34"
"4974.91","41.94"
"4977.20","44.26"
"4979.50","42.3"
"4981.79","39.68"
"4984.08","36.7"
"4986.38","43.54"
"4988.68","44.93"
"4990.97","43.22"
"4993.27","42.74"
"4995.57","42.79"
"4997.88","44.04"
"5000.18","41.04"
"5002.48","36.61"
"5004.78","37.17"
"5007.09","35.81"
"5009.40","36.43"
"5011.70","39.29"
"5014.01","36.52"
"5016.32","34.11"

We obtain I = 6.0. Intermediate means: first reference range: 58.8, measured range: 38.2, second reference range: 43.1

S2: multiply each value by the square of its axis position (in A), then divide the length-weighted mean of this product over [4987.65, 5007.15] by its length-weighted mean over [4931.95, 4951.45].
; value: 0.75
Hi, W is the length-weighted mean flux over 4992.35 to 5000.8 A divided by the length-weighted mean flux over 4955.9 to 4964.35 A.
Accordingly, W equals 1.2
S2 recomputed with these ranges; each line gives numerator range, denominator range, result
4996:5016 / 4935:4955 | 0.69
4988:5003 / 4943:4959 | 0.80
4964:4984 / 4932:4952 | 0.71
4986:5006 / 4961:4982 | 1.08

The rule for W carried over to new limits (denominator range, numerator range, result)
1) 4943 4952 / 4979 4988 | 0.70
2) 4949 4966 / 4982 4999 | 0.96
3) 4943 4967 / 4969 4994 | 0.89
